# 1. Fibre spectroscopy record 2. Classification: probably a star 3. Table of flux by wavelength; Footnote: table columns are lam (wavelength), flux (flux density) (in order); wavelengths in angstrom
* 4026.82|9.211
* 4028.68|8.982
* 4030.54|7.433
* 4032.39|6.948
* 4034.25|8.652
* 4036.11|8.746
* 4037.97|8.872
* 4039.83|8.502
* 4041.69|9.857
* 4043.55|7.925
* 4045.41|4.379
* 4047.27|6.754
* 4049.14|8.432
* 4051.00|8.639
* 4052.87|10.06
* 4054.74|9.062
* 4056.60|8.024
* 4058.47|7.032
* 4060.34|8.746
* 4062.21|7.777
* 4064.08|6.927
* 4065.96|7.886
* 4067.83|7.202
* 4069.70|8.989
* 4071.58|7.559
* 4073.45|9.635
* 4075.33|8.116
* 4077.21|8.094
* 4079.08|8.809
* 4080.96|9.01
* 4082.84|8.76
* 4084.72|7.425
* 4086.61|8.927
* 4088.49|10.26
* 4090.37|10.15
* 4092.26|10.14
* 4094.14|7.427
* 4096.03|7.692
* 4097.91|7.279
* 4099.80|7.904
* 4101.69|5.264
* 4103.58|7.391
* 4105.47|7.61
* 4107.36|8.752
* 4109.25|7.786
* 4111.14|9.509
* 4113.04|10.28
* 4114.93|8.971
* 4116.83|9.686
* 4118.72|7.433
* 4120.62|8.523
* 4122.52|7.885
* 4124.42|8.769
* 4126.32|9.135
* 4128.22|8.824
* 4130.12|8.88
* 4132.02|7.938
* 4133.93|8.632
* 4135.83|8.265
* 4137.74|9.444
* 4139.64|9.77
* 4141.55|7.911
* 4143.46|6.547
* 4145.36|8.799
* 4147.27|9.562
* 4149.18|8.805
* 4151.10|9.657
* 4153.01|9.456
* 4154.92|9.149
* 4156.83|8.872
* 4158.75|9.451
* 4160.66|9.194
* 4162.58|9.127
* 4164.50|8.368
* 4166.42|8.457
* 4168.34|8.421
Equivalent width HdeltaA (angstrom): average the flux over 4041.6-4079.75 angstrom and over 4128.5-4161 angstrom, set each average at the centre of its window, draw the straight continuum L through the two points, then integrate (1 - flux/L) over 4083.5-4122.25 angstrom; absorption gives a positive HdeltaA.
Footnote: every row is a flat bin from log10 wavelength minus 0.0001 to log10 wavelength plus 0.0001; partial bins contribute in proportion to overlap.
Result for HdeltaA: 0.1 angstrom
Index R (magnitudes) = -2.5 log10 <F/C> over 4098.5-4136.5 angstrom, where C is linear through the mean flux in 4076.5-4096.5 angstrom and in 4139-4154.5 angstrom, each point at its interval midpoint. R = 0.06 mag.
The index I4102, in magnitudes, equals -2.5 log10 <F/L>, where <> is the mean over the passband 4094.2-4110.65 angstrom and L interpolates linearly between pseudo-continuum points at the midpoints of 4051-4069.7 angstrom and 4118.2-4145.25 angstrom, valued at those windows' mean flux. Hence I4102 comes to 0.112 mag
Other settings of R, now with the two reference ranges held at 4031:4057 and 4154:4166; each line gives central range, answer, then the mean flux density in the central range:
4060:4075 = 0.04 mag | 8.06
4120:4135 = 0.03 mag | 8.57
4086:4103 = 0.03 mag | 8.31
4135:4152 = 0.02 mag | 8.75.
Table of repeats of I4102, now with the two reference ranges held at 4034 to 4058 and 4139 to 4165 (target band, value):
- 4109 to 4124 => -0.01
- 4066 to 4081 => 0.01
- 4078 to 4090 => -0.05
